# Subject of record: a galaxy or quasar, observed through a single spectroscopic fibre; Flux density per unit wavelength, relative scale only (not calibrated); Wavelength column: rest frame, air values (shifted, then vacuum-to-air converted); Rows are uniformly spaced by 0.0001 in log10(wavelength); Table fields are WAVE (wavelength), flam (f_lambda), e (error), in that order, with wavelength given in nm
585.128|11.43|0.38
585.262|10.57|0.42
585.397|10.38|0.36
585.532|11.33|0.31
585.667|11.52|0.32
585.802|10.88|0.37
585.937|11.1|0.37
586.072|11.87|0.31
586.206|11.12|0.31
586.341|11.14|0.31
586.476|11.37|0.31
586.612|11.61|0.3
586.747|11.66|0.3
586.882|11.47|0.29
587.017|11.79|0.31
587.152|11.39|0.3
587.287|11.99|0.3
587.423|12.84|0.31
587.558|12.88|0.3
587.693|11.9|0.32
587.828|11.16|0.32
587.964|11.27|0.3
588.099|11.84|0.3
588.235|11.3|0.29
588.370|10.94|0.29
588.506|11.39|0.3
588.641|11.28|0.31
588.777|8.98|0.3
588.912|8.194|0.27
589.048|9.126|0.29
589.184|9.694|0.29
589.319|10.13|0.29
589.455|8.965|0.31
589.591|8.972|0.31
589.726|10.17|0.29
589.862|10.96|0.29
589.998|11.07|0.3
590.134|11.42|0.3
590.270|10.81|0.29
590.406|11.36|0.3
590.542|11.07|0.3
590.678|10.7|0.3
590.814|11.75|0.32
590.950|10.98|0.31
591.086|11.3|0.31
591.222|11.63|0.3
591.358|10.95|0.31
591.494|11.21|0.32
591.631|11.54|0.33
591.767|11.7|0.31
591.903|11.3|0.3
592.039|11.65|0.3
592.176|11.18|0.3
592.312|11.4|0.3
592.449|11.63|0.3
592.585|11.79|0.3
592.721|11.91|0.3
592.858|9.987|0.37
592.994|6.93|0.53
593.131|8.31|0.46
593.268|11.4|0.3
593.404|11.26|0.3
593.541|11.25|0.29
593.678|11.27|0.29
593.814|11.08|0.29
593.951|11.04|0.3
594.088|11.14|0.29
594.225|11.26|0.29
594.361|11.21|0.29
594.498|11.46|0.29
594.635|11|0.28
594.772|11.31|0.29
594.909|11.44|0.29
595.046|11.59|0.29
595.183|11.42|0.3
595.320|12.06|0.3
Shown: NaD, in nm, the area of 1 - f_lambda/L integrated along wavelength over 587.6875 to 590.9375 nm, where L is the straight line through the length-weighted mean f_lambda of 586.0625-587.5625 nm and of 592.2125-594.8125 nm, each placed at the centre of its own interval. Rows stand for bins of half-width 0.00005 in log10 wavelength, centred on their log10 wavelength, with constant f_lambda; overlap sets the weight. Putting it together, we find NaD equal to 0.23 nm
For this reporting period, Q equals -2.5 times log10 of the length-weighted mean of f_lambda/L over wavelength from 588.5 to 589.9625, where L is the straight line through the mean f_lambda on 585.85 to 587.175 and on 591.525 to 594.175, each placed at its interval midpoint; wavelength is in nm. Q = 0.15 mag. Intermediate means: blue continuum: 11.4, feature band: 9.77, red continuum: 10.9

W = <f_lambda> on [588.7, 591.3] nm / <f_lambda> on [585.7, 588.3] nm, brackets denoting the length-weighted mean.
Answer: 0.90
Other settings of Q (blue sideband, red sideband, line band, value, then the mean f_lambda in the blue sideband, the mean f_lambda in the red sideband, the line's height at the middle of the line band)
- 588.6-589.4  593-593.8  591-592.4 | -0.13 mag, 9.5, 10.4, 10.1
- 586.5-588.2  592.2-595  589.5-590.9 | 0.06 mag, 11.8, 10.9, 11.4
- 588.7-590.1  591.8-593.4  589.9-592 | -0.11 mag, 9.68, 10.7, 10.2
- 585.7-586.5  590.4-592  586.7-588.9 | -0.01 mag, 11.3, 11.3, 11.3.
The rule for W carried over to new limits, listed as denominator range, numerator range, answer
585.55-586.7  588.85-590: 0.85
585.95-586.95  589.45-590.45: 0.92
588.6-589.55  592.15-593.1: 1.12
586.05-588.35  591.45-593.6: 0.93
